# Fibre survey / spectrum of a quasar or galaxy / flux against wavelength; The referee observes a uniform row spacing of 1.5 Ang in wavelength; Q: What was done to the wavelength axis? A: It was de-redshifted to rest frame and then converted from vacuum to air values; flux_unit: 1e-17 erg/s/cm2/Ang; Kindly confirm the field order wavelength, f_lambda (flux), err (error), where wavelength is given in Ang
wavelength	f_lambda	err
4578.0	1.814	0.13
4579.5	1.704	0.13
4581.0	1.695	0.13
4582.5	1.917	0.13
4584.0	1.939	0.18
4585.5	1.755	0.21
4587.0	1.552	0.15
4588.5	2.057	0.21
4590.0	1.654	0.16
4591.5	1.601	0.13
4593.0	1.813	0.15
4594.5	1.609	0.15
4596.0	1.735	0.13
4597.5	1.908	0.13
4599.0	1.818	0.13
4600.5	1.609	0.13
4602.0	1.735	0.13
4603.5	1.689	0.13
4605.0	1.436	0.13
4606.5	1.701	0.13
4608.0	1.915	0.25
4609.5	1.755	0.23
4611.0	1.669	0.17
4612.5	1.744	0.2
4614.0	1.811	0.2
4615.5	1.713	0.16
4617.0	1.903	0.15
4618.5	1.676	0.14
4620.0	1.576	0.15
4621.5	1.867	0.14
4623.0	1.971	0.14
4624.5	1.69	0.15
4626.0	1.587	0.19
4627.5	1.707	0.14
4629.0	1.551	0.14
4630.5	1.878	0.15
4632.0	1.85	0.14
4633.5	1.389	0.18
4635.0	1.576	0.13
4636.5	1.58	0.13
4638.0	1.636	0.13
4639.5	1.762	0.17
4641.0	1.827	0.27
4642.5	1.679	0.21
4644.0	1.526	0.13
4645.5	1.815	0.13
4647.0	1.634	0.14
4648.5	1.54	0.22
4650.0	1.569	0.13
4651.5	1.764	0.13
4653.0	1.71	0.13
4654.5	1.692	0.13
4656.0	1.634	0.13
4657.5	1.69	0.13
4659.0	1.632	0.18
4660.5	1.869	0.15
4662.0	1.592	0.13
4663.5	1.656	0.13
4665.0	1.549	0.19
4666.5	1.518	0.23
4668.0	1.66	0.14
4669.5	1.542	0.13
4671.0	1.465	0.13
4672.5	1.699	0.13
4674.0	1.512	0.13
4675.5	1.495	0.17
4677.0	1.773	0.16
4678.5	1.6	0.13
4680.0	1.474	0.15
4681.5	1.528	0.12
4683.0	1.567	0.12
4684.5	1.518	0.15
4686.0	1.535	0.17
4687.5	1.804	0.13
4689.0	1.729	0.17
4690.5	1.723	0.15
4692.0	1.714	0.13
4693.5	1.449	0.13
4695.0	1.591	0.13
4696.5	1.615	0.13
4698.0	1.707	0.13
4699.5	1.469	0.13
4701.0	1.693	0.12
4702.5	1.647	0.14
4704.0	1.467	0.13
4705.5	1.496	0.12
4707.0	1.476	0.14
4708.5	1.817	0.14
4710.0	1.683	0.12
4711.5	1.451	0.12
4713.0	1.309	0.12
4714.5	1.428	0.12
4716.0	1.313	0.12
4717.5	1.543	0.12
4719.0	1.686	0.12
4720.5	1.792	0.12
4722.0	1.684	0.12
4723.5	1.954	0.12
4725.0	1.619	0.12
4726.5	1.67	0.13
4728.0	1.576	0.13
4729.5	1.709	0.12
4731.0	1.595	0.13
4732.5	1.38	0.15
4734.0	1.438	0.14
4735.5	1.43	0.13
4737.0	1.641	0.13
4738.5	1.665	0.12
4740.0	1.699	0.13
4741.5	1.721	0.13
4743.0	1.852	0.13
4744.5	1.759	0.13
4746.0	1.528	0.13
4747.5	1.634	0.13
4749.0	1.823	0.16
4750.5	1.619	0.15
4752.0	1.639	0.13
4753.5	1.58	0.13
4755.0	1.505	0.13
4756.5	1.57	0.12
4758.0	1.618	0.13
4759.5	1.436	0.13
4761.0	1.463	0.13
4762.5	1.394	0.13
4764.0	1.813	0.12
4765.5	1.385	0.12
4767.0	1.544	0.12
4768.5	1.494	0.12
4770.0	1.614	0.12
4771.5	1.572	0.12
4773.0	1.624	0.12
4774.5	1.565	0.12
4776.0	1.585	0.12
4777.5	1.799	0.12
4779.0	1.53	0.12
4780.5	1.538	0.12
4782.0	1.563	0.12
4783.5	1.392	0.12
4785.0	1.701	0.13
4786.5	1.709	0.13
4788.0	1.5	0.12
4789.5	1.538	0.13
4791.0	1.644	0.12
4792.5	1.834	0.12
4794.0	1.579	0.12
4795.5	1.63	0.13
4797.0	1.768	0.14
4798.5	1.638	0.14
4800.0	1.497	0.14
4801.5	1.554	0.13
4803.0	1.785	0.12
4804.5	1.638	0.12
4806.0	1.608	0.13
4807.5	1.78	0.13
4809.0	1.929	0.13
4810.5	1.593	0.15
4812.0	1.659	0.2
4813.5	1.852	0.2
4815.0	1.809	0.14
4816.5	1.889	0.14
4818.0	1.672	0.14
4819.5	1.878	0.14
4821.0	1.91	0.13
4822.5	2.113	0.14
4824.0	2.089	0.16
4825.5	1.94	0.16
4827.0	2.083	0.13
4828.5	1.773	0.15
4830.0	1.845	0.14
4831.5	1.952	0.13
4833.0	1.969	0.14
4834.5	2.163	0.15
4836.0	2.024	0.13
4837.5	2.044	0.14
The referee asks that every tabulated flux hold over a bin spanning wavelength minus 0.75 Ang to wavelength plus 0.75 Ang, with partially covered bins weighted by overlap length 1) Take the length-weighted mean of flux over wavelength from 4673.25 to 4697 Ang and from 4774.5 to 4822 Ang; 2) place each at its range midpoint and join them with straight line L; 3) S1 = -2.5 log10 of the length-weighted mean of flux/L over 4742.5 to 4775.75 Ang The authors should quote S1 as 0.04 mag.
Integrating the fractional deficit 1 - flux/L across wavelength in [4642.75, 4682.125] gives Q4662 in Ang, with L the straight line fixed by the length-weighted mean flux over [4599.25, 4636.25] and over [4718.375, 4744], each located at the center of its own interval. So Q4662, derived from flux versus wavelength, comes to 1.5 Ang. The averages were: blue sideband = 1.71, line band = 1.62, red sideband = 1.65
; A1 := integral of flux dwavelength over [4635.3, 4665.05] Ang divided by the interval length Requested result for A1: 1.67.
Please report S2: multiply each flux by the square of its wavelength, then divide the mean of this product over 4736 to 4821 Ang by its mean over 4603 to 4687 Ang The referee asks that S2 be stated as 1.0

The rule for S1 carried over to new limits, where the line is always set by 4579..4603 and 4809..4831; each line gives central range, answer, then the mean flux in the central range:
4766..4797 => 0.16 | 1.6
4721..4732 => 0.09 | 1.68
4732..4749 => 0.13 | 1.63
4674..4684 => 0.15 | 1.57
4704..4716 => 0.20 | 1.51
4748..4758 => 0.13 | 1.62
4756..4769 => 0.20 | 1.52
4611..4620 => 0.01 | 1.74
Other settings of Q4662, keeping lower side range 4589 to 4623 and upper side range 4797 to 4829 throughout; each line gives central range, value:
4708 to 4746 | 3.3 Ang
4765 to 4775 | 1.3 Ang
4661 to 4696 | 3.1 Ang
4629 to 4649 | 0.9 Ang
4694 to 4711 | 1.5 Ang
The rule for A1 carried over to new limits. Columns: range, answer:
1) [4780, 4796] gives 1.6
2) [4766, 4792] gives 1.58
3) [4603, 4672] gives 1.68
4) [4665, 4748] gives 1.6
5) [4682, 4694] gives 1.63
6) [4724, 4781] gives 1.6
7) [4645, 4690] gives 1.62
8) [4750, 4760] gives 1.57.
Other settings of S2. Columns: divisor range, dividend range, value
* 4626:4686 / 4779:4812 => 1.07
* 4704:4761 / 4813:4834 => 1.24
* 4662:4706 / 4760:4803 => 1.04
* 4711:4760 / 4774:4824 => 1.09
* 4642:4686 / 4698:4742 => 1.01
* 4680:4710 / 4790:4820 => 1.11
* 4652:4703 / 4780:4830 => 1.13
